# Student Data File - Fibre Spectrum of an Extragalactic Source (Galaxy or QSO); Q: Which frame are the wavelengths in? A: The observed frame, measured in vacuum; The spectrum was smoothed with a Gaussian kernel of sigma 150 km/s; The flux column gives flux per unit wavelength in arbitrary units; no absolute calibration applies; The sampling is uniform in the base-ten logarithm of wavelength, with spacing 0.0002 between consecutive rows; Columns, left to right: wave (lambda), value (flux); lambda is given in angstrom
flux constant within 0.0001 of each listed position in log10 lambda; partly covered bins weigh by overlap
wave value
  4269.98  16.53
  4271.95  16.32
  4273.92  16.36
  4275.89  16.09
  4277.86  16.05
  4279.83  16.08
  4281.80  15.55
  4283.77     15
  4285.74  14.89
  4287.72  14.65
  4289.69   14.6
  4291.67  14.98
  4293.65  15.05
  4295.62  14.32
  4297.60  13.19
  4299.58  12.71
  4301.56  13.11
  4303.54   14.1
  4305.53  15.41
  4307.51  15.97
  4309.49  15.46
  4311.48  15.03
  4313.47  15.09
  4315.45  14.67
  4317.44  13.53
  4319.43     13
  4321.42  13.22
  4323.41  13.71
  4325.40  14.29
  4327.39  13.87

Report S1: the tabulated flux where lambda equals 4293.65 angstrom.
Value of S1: 15.05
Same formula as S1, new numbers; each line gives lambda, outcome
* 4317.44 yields 13.53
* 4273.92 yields 16.36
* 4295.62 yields 14.32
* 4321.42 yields 13.22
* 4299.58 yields 12.71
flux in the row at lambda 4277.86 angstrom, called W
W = 16.05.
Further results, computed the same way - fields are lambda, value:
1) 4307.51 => 15.97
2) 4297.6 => 13.19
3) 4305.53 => 15.41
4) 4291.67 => 14.98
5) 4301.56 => 13.11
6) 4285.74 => 14.89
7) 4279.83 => 16.08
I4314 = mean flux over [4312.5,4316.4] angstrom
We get 14.9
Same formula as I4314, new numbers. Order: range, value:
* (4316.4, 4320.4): 13.3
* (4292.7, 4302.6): 13.7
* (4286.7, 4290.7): 14.6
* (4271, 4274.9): 16.3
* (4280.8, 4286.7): 15.2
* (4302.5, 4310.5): 15.2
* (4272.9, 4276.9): 16.2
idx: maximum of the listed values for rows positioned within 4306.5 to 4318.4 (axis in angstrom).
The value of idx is 15.97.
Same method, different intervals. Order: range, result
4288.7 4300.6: 15.05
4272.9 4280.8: 16.36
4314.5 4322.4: 14.67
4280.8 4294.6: 15.55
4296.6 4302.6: 13.19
